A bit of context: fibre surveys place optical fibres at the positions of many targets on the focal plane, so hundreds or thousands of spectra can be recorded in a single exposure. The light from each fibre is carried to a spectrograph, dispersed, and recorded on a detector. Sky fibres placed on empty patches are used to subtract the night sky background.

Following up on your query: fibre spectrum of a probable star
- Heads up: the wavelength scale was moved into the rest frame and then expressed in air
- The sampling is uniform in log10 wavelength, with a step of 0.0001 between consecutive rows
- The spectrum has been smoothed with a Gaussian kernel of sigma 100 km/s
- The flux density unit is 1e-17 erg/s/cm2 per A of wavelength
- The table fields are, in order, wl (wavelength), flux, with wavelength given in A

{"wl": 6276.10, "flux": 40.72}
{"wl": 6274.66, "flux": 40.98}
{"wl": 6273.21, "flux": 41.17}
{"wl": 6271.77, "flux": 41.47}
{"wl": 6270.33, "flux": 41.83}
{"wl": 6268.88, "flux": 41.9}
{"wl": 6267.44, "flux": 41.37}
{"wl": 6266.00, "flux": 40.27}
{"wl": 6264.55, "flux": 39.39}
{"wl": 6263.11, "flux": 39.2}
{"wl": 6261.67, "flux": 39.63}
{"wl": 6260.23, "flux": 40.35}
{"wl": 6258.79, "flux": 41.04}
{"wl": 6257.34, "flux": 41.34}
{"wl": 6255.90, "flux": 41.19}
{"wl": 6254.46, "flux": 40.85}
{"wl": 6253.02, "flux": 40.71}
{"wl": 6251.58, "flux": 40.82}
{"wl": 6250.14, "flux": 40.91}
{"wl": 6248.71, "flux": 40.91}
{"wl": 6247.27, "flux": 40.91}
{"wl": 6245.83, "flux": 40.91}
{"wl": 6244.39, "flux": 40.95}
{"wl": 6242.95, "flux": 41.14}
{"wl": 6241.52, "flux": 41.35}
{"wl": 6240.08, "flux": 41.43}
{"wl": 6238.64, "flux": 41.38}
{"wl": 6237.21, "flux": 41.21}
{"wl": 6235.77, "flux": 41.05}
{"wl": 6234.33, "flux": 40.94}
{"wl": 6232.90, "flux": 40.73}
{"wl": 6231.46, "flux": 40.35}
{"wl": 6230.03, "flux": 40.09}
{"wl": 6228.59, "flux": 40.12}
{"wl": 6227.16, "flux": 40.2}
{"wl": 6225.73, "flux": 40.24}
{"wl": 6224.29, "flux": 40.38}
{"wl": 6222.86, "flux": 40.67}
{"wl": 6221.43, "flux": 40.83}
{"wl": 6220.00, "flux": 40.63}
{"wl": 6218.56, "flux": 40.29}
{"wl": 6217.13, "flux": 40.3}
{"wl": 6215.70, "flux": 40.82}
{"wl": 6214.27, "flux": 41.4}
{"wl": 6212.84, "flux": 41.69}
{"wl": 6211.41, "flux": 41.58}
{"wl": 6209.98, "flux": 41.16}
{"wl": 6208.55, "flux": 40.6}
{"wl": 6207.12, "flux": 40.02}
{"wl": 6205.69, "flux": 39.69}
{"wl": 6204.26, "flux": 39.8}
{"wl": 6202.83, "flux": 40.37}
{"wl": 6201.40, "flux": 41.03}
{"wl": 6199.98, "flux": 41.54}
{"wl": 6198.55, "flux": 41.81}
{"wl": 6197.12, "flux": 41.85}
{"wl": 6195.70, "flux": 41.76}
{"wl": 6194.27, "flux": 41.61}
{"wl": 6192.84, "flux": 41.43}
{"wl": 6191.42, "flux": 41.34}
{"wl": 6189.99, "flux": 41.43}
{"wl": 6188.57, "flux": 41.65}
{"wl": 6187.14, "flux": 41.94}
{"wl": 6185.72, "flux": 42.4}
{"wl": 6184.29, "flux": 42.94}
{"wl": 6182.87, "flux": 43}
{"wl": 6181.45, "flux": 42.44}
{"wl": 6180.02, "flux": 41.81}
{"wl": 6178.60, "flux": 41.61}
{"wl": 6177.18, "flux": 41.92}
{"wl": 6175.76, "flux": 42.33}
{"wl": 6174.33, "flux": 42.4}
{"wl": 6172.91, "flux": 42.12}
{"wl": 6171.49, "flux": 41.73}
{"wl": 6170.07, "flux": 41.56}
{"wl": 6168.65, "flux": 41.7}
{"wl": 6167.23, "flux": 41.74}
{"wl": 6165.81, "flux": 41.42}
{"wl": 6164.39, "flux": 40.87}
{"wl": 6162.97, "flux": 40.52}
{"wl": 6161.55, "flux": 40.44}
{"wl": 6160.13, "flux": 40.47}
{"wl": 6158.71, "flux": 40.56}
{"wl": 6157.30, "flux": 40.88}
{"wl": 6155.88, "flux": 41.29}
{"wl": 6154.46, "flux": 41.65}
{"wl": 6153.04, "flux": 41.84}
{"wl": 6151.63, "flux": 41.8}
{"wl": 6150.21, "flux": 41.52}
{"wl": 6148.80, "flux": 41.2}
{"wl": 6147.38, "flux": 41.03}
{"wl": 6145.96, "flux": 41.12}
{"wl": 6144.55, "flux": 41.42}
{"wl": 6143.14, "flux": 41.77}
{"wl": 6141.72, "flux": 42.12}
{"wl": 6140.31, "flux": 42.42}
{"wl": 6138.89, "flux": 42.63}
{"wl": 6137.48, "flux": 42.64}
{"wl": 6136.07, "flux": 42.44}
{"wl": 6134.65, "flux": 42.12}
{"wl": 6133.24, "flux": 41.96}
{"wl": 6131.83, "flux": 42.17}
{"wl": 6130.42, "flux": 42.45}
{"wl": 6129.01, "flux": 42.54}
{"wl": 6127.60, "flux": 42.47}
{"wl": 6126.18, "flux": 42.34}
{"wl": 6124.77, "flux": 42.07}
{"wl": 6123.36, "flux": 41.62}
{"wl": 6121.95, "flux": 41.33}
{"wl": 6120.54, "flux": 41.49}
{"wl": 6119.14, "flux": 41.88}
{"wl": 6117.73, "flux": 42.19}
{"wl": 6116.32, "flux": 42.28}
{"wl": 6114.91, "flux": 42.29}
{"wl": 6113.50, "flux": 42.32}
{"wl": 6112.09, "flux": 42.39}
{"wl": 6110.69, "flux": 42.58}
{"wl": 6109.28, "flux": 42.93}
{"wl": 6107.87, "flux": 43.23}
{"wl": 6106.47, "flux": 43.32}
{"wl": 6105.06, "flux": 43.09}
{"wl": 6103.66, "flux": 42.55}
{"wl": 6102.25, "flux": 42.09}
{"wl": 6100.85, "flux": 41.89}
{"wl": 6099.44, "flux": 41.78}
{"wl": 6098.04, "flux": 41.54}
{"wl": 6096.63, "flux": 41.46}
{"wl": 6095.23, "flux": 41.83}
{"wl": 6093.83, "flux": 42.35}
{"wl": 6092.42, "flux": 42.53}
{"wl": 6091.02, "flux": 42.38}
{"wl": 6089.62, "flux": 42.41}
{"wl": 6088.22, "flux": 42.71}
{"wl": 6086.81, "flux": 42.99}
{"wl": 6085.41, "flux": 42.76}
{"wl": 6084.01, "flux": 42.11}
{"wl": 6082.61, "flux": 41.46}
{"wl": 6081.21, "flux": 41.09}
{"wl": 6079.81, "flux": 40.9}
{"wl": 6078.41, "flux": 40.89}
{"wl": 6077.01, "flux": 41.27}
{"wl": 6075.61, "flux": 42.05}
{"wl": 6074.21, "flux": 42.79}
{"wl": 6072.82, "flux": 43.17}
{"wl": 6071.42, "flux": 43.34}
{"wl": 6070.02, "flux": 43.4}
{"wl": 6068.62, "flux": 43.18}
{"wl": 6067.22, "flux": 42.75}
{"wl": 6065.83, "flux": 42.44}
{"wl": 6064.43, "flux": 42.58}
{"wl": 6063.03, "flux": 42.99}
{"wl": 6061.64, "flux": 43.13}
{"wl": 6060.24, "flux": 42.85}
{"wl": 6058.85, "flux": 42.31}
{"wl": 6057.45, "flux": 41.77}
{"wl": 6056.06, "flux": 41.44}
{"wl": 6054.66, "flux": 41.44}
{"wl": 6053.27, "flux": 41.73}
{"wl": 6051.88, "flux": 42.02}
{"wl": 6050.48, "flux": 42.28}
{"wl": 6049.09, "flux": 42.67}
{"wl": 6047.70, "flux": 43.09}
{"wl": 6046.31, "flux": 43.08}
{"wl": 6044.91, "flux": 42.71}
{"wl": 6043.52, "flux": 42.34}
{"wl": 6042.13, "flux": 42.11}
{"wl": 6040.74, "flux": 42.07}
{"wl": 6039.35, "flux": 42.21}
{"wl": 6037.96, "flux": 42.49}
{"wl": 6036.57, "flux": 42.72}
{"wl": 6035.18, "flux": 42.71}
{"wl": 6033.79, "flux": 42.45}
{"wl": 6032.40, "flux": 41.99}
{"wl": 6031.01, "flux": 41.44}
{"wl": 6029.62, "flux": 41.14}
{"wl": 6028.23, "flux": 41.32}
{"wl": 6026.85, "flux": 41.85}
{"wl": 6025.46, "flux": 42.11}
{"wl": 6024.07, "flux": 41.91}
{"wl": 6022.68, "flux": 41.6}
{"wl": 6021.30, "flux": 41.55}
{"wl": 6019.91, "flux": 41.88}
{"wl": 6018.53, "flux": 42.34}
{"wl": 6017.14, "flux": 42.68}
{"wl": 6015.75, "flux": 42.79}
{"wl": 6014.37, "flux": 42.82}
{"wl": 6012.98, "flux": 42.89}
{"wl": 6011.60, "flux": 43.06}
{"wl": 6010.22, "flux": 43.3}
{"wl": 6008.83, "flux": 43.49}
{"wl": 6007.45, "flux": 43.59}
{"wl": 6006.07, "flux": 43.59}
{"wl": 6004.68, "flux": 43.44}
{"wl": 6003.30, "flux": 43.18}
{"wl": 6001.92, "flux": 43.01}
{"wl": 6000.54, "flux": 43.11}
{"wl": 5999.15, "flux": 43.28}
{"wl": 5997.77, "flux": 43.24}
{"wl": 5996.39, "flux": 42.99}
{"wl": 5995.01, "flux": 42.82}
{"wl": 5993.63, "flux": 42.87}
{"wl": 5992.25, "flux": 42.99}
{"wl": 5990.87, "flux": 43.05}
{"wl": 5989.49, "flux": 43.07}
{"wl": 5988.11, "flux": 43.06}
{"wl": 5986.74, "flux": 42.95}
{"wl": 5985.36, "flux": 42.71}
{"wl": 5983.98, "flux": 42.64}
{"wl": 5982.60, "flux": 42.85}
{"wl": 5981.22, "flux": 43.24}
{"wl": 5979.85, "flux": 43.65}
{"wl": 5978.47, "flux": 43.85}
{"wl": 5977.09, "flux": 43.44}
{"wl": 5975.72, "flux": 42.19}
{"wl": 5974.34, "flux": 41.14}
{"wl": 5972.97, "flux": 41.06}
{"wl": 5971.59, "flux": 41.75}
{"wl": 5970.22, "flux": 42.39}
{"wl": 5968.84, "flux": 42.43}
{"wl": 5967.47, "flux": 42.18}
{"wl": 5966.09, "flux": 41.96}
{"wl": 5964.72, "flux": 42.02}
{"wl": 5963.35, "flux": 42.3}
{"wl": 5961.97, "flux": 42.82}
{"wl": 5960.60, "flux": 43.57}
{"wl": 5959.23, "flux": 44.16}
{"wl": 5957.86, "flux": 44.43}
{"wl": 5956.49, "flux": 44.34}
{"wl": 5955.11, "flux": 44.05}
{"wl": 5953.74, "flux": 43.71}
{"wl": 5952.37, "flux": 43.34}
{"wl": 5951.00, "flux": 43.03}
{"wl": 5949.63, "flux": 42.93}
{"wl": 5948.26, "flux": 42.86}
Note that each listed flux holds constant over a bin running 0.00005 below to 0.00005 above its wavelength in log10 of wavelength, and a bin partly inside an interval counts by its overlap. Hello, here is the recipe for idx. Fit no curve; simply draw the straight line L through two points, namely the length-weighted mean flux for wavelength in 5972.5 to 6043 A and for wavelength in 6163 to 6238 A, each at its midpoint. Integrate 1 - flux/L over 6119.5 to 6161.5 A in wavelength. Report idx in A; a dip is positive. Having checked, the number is -0.1 A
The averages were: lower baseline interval 42.6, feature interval 41.8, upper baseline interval 41.2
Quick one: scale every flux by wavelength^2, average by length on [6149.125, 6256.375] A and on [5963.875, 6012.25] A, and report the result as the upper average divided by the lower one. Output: 1.03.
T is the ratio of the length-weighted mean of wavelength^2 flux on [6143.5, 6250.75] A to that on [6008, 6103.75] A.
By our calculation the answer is 1.02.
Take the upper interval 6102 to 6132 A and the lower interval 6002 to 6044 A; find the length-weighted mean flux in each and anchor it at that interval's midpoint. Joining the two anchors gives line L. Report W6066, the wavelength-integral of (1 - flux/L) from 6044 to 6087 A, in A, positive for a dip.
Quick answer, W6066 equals 0.1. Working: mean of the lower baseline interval 42.4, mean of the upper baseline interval 42.4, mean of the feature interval 42.3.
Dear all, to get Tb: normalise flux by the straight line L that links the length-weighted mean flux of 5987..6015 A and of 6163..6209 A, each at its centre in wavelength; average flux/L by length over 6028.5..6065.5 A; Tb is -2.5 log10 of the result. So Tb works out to 0.01 mag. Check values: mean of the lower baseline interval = 43.1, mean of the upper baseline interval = 41.5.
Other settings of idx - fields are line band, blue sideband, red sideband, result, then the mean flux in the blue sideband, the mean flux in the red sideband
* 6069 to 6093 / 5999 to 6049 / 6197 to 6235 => -0.16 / 42.5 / 40.7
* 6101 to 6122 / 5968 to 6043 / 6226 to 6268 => -0.32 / 42.6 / 40.7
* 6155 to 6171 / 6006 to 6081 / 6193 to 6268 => 0.12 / 42.4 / 40.8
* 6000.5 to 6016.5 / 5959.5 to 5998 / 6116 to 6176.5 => -0.25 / 42.7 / 41.7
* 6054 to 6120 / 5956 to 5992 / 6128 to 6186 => -0.22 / 42.8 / 41.8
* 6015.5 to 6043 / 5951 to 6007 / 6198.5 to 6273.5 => 0.31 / 43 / 40.8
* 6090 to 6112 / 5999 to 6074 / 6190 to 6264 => -0.22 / 42.5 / 40.8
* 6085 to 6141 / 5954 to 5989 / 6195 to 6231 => -0.91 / 42.9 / 40.8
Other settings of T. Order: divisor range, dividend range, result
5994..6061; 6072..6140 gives 1.02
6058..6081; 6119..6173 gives 1.01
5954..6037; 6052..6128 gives 1.02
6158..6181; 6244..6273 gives 1.01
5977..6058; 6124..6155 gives 1.03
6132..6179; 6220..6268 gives 1.01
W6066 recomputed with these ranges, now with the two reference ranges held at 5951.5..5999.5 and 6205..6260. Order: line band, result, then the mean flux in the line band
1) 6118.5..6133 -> -0.1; 42.1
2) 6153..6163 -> 0.1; 40.9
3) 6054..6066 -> 0.0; 42.3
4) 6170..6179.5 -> -0.2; 42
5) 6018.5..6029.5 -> 0.2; 41.8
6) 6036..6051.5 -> -0.1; 42.5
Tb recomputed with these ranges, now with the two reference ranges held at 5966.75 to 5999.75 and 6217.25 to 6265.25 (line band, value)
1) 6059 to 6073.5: -0.022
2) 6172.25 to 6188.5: -0.028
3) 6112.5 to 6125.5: -0.008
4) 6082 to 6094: -0.013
